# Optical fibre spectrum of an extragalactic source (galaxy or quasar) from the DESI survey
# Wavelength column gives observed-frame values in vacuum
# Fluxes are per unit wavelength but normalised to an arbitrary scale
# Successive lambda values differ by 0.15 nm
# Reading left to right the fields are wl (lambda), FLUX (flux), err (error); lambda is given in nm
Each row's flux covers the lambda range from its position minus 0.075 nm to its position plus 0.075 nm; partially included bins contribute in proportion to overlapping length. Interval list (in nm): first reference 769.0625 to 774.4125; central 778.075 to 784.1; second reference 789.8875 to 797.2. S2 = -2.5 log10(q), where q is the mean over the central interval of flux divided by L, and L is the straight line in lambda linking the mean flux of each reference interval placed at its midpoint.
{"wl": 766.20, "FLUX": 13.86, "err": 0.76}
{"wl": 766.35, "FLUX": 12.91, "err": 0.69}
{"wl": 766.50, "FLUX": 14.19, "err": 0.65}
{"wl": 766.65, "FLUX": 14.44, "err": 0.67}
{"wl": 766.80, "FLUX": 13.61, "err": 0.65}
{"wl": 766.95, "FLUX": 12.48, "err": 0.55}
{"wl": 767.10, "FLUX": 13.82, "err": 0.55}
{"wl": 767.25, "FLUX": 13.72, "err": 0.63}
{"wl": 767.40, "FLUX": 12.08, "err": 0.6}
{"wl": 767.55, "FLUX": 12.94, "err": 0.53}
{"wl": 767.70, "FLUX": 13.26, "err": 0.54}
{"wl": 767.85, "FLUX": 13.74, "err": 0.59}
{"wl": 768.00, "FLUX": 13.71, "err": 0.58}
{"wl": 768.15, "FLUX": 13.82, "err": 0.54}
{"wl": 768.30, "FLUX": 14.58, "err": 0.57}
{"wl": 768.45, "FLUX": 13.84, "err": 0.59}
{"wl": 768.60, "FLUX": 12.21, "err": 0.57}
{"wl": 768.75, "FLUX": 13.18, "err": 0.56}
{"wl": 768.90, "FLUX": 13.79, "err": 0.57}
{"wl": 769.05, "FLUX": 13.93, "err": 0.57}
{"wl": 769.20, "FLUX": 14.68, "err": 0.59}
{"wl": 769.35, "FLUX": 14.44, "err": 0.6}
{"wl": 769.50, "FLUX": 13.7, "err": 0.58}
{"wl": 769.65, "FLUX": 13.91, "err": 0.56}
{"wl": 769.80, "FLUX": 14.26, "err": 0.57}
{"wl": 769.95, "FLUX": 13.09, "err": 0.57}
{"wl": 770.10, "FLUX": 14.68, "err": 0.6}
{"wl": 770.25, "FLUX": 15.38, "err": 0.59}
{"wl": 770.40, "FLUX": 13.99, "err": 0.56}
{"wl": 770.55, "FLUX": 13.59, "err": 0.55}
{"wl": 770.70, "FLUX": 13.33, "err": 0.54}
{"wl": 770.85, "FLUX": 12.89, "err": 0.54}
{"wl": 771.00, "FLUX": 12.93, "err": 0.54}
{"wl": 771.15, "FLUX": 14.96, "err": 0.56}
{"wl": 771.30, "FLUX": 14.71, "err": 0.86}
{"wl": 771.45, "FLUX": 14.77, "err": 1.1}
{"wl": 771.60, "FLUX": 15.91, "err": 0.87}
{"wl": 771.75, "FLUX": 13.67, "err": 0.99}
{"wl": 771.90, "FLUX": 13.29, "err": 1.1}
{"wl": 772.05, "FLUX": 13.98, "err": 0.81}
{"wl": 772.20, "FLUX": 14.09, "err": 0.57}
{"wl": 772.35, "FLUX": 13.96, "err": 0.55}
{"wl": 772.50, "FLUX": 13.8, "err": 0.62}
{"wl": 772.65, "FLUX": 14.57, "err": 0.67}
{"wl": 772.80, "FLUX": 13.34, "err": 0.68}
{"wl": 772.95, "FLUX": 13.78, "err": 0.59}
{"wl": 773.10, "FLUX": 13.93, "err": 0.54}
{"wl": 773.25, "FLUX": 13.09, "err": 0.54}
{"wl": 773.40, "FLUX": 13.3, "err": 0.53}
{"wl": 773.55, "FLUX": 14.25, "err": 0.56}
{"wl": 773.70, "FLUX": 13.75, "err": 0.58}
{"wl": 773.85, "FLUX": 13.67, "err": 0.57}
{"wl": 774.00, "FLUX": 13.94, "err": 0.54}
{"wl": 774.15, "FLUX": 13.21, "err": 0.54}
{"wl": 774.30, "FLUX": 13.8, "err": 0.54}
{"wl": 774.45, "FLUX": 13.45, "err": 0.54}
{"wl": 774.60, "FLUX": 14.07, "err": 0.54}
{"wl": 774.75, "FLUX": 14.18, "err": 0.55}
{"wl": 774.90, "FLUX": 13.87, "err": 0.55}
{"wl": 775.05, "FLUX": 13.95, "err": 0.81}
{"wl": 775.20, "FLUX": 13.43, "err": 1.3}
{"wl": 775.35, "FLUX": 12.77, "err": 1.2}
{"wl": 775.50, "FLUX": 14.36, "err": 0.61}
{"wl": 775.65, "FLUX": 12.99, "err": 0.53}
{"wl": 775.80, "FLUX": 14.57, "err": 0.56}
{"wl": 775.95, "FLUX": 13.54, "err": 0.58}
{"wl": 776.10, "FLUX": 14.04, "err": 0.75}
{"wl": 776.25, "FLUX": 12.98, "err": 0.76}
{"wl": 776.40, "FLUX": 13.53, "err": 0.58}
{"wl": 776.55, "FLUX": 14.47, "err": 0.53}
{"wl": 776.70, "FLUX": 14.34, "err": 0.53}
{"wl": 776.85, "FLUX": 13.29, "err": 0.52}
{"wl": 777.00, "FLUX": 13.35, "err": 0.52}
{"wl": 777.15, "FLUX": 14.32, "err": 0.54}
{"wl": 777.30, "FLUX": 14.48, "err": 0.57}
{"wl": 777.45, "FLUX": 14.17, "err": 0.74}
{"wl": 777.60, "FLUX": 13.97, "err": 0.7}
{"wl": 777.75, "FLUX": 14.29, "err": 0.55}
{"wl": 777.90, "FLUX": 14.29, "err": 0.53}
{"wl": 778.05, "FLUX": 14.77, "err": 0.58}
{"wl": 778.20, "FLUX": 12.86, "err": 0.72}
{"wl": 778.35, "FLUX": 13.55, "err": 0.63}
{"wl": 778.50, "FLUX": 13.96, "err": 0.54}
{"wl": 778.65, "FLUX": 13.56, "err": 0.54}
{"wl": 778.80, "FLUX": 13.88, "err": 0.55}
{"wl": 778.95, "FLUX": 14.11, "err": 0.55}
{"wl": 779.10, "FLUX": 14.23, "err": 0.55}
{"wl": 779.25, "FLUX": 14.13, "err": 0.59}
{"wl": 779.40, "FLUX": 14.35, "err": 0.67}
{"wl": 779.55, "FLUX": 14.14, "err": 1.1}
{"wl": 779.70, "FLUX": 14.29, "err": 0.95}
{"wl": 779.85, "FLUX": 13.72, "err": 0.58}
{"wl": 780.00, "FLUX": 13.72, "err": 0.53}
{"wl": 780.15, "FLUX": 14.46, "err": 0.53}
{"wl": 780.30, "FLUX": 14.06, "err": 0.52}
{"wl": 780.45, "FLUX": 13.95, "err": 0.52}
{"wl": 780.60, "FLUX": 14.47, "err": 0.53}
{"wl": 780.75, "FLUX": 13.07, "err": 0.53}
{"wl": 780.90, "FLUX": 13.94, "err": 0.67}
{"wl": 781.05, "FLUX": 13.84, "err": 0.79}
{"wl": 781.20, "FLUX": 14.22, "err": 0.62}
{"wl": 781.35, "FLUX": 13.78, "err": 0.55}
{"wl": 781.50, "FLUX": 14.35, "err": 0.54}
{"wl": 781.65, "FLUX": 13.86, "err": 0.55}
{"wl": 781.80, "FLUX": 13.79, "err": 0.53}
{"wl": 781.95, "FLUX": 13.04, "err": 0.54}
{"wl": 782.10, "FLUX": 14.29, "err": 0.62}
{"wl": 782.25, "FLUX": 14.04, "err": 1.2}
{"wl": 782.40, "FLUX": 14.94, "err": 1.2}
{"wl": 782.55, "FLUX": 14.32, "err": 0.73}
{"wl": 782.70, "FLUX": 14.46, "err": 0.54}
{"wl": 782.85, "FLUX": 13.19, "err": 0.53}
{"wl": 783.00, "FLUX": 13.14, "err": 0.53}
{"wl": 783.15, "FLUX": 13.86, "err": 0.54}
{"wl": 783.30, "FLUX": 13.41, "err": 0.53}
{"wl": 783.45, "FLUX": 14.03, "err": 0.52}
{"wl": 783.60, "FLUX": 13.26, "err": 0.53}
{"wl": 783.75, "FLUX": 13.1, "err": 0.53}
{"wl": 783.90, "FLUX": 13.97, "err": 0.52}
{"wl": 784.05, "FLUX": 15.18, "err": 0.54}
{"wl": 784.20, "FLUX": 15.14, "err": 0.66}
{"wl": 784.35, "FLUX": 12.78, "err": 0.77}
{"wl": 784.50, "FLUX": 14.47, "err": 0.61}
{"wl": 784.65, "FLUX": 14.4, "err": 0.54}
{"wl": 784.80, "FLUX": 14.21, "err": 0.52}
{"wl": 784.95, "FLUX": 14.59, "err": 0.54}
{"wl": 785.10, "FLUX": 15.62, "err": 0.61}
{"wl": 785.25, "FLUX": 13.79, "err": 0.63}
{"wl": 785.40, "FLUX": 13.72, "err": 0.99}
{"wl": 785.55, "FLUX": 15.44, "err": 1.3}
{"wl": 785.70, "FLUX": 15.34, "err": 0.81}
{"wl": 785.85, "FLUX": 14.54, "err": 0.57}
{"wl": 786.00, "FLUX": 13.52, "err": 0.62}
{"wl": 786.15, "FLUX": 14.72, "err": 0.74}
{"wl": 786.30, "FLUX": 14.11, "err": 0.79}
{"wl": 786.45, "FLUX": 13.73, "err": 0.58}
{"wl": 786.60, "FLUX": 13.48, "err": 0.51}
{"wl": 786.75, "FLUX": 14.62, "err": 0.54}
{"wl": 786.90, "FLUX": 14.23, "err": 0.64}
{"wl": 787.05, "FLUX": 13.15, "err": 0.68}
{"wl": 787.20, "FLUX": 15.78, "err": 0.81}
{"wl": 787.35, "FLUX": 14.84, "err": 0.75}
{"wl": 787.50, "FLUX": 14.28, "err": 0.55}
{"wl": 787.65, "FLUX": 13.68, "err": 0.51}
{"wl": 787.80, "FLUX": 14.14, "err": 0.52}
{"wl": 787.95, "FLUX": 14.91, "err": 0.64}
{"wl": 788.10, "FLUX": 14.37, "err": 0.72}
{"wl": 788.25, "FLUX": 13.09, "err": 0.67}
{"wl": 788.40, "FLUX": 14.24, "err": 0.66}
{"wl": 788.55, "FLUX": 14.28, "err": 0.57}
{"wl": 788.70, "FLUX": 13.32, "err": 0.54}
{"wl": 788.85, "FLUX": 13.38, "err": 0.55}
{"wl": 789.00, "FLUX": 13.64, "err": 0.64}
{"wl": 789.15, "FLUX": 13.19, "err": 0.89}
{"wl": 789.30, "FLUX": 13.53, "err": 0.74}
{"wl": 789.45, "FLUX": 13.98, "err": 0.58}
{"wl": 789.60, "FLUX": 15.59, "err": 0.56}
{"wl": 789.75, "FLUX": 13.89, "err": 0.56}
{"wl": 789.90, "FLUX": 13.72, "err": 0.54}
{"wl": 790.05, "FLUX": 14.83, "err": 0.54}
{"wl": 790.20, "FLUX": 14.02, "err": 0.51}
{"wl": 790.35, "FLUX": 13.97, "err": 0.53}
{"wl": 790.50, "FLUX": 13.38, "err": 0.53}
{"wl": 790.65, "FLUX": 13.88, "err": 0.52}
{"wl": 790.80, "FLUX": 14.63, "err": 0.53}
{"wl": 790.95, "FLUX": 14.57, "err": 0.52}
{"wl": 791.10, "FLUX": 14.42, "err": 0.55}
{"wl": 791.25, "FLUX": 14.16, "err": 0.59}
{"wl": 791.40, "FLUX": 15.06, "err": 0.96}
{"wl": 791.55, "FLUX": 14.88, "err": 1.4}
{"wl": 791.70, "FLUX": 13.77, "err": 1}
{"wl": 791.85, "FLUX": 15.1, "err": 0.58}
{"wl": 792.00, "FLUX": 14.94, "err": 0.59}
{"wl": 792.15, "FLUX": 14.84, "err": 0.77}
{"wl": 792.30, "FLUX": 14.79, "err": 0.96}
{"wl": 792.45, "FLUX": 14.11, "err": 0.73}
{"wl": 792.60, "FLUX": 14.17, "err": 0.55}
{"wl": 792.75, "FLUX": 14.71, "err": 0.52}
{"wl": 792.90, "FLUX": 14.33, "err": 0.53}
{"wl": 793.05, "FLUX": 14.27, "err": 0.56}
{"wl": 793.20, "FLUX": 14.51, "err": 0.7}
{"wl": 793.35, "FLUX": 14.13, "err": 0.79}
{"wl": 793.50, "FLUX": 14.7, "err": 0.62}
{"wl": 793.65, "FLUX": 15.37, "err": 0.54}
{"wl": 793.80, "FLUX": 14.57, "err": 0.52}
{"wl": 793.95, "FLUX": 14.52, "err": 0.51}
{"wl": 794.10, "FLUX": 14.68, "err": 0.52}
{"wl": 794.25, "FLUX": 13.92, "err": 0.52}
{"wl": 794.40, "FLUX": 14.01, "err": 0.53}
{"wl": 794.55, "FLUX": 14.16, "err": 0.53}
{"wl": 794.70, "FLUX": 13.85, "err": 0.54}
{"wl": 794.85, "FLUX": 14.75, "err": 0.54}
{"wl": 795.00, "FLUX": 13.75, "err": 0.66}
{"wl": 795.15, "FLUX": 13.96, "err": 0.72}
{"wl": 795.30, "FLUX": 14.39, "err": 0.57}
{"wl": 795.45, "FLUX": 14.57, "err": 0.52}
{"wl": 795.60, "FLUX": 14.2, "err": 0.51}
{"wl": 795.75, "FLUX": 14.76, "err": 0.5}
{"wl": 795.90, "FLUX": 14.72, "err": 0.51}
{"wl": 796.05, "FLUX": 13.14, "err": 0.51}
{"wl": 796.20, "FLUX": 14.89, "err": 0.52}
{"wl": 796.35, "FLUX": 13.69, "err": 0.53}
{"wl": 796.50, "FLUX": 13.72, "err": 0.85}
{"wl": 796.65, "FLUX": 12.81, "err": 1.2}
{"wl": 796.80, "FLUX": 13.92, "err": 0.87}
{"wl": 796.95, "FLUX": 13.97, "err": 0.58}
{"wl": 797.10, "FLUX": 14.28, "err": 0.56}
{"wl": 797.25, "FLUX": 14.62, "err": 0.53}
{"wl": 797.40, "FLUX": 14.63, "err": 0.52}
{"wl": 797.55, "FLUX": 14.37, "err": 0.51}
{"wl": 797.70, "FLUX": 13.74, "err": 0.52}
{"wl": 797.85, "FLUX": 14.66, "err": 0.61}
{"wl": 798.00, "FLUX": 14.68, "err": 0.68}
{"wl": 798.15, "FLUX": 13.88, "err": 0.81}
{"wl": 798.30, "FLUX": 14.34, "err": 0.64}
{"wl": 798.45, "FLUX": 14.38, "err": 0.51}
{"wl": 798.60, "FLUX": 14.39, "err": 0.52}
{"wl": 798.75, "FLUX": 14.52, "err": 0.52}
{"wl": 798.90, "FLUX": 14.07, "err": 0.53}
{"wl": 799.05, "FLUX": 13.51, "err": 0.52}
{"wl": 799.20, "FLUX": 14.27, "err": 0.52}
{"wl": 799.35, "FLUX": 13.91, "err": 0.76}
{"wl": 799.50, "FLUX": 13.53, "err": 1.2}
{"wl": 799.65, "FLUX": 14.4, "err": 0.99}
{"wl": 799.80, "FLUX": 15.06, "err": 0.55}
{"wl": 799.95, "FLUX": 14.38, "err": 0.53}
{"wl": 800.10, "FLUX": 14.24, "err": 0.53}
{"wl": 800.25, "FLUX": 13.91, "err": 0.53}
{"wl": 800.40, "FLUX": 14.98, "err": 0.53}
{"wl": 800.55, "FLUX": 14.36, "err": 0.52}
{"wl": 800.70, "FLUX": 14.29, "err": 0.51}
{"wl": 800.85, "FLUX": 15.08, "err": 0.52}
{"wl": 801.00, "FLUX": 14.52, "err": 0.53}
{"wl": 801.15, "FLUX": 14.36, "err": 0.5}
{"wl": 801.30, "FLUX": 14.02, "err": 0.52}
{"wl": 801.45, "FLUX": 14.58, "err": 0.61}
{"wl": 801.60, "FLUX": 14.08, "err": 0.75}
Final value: 0.01 mag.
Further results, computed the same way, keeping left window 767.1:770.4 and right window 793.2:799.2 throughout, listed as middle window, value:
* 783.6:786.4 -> -0.02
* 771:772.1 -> -0.04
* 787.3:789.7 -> 0.01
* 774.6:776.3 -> 0.01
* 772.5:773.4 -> 0.01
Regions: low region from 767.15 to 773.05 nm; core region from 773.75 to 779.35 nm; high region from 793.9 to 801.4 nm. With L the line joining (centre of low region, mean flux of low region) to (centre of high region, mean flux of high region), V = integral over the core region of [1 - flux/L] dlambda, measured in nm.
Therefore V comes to 0.04 nm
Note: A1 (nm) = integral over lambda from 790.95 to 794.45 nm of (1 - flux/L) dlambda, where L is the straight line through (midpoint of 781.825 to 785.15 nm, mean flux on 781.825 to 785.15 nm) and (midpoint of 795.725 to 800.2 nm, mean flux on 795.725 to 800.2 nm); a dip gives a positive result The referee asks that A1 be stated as -0.10 nm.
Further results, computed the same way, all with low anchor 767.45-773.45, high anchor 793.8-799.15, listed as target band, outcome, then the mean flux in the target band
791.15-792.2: -0.040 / 14.7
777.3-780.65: -0.018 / 14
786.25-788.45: -0.015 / 14.2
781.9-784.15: 0.019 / 13.9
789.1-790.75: 0.010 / 14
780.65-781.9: 0.013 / 13.9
